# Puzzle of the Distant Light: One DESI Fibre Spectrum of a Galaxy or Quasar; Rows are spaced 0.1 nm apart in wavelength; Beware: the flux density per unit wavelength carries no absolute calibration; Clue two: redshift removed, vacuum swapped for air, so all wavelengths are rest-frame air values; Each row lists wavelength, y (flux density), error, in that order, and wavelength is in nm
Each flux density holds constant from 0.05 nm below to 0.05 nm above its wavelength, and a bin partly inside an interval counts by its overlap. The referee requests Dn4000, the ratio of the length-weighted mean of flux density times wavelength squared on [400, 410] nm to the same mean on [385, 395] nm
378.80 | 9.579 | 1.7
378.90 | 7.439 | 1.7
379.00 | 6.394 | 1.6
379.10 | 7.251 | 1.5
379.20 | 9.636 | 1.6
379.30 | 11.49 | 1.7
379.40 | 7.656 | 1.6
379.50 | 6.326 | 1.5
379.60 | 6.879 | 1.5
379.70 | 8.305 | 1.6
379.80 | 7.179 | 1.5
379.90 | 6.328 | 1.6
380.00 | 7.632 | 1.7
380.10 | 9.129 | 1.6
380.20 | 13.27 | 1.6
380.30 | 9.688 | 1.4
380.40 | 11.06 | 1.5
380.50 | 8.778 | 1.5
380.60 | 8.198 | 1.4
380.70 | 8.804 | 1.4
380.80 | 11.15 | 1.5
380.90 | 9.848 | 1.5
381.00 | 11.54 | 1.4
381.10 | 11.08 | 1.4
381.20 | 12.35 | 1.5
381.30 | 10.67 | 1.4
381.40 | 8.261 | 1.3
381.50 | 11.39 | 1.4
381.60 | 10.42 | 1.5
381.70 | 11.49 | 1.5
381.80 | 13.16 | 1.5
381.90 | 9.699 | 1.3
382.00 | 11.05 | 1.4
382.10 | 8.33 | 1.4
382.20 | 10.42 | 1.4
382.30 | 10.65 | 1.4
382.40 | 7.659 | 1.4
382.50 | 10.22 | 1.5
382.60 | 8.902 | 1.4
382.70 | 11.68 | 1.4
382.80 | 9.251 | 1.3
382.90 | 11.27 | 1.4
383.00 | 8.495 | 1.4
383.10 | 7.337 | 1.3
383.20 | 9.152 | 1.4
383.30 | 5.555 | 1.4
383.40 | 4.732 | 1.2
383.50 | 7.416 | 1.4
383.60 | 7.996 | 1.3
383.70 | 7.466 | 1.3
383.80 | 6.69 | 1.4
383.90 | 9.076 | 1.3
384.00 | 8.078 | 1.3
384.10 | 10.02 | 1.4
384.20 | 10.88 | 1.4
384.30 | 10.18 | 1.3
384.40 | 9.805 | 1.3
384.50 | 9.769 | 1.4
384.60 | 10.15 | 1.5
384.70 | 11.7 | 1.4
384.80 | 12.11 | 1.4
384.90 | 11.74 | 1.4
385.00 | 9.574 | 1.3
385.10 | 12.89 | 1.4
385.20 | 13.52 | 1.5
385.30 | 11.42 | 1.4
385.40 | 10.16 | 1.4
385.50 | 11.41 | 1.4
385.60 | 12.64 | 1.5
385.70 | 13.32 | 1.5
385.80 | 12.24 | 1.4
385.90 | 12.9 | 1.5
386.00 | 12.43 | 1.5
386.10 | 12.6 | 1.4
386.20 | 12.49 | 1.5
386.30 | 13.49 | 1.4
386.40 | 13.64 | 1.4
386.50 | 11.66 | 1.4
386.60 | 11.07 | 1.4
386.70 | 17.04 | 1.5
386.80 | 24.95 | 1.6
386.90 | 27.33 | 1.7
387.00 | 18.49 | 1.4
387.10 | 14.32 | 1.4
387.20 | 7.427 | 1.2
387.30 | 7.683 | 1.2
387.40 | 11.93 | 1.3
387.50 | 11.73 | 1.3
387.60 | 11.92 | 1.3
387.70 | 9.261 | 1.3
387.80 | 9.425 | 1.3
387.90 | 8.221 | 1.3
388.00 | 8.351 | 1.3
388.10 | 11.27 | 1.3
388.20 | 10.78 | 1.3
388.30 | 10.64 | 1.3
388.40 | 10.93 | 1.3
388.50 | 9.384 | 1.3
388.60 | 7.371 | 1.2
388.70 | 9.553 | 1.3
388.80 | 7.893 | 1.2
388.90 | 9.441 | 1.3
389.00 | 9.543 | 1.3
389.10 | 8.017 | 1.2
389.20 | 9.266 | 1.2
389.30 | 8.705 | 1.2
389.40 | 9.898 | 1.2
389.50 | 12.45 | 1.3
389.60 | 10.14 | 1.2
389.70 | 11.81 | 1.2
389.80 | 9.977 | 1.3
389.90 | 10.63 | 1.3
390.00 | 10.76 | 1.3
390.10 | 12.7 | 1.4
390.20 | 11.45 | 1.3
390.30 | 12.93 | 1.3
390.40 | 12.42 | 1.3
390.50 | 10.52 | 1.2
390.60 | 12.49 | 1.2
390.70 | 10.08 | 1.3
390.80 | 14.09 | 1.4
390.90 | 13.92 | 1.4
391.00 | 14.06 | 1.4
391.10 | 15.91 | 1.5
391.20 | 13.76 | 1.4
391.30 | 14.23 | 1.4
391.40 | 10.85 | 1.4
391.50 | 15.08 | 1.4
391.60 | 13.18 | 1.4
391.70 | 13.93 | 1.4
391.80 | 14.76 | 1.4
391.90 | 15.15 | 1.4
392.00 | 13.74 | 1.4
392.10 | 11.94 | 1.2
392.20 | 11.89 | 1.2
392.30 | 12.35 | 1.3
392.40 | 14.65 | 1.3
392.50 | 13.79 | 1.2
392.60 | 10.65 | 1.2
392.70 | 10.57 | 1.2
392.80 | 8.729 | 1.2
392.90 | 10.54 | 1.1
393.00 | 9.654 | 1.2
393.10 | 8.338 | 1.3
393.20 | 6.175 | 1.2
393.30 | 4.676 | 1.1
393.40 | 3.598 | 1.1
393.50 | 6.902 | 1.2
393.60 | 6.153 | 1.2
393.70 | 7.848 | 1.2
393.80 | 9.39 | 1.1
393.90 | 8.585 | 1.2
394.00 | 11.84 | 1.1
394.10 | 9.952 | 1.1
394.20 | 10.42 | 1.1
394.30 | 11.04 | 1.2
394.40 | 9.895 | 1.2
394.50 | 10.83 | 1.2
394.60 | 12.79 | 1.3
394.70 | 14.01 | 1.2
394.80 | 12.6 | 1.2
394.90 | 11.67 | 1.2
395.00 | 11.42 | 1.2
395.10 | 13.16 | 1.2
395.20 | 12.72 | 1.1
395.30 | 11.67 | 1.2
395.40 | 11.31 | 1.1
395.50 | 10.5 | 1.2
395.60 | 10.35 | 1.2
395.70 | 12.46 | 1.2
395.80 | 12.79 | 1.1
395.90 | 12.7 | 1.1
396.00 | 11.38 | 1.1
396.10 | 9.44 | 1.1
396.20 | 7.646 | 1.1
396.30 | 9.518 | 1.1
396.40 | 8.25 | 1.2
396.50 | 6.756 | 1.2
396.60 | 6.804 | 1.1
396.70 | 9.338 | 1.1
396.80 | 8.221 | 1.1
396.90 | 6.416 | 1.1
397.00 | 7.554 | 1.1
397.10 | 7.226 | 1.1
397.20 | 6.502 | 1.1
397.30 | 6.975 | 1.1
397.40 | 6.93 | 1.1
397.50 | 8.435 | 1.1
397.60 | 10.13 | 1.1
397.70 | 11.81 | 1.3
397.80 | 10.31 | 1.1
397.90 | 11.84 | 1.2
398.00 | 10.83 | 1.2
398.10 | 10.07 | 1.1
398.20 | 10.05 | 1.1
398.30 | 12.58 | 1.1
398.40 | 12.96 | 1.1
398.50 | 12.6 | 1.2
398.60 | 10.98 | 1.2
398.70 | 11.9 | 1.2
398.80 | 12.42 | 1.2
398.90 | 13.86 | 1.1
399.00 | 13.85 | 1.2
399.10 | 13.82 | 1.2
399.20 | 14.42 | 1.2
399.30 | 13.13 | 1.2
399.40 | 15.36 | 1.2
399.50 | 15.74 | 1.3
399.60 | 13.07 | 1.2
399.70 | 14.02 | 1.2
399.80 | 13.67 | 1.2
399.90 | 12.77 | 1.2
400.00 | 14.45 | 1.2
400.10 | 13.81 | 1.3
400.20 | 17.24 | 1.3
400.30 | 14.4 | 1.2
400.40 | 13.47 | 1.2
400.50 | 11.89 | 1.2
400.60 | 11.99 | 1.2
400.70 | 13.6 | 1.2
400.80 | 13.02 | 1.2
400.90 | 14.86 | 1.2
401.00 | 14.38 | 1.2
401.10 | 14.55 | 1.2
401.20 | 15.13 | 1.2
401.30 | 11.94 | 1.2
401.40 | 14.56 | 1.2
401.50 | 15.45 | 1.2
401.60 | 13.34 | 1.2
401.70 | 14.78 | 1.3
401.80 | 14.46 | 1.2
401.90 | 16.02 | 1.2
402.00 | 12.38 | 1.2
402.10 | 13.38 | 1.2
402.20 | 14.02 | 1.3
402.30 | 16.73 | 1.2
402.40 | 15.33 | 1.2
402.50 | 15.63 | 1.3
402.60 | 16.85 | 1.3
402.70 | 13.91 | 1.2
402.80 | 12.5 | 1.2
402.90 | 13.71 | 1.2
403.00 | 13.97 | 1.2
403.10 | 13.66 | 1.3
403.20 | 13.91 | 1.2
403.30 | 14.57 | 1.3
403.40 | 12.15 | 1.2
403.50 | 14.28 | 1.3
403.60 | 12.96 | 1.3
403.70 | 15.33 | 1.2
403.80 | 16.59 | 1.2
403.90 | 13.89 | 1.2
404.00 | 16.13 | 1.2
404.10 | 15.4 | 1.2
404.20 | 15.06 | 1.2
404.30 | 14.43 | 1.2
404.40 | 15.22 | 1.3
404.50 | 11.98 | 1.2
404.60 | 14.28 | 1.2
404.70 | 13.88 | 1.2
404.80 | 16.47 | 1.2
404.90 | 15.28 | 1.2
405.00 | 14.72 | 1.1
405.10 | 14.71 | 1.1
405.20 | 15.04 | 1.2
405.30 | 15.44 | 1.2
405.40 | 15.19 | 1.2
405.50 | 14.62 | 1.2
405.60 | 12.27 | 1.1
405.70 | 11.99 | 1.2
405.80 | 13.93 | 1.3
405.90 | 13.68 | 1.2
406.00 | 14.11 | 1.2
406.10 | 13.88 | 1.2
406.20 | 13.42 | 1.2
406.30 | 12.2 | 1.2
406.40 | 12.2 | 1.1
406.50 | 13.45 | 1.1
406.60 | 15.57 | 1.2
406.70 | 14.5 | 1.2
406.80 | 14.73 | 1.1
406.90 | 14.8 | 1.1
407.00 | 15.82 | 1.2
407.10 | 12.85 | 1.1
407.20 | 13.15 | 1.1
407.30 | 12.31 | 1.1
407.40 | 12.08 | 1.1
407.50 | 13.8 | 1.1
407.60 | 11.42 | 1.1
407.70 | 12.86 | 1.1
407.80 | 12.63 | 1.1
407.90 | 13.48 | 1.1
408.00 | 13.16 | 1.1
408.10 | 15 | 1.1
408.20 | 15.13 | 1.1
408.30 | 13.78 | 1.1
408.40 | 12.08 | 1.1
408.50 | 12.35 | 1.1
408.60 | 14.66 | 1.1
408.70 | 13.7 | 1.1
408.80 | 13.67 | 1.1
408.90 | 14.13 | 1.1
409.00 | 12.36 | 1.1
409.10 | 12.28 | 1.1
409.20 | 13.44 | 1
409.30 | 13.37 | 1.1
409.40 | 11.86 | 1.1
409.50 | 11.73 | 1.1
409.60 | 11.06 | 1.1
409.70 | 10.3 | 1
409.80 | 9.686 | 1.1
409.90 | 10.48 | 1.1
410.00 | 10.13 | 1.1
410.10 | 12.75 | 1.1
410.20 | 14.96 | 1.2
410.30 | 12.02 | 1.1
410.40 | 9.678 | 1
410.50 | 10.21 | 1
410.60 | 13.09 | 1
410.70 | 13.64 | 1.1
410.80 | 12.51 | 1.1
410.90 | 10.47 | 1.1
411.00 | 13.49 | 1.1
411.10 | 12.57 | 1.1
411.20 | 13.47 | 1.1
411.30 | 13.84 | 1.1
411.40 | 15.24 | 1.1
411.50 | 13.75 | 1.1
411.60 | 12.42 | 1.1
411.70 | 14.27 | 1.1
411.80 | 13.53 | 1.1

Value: 1.3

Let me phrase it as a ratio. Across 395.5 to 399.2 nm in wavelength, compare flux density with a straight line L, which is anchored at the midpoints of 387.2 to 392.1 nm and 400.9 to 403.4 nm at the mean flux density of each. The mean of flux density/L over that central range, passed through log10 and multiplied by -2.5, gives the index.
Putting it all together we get 0.28 mag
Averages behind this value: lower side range 11.3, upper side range 14.3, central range 10.2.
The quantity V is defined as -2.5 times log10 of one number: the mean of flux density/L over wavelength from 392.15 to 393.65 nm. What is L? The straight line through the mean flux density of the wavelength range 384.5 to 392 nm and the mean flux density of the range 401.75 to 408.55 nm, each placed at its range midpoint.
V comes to 0.33 mag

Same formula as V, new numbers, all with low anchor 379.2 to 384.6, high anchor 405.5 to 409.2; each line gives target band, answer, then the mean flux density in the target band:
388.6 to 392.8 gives -0.10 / 11.8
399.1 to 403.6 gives -0.14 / 14.1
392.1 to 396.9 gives 0.13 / 10.1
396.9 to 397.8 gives 0.40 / 8.21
